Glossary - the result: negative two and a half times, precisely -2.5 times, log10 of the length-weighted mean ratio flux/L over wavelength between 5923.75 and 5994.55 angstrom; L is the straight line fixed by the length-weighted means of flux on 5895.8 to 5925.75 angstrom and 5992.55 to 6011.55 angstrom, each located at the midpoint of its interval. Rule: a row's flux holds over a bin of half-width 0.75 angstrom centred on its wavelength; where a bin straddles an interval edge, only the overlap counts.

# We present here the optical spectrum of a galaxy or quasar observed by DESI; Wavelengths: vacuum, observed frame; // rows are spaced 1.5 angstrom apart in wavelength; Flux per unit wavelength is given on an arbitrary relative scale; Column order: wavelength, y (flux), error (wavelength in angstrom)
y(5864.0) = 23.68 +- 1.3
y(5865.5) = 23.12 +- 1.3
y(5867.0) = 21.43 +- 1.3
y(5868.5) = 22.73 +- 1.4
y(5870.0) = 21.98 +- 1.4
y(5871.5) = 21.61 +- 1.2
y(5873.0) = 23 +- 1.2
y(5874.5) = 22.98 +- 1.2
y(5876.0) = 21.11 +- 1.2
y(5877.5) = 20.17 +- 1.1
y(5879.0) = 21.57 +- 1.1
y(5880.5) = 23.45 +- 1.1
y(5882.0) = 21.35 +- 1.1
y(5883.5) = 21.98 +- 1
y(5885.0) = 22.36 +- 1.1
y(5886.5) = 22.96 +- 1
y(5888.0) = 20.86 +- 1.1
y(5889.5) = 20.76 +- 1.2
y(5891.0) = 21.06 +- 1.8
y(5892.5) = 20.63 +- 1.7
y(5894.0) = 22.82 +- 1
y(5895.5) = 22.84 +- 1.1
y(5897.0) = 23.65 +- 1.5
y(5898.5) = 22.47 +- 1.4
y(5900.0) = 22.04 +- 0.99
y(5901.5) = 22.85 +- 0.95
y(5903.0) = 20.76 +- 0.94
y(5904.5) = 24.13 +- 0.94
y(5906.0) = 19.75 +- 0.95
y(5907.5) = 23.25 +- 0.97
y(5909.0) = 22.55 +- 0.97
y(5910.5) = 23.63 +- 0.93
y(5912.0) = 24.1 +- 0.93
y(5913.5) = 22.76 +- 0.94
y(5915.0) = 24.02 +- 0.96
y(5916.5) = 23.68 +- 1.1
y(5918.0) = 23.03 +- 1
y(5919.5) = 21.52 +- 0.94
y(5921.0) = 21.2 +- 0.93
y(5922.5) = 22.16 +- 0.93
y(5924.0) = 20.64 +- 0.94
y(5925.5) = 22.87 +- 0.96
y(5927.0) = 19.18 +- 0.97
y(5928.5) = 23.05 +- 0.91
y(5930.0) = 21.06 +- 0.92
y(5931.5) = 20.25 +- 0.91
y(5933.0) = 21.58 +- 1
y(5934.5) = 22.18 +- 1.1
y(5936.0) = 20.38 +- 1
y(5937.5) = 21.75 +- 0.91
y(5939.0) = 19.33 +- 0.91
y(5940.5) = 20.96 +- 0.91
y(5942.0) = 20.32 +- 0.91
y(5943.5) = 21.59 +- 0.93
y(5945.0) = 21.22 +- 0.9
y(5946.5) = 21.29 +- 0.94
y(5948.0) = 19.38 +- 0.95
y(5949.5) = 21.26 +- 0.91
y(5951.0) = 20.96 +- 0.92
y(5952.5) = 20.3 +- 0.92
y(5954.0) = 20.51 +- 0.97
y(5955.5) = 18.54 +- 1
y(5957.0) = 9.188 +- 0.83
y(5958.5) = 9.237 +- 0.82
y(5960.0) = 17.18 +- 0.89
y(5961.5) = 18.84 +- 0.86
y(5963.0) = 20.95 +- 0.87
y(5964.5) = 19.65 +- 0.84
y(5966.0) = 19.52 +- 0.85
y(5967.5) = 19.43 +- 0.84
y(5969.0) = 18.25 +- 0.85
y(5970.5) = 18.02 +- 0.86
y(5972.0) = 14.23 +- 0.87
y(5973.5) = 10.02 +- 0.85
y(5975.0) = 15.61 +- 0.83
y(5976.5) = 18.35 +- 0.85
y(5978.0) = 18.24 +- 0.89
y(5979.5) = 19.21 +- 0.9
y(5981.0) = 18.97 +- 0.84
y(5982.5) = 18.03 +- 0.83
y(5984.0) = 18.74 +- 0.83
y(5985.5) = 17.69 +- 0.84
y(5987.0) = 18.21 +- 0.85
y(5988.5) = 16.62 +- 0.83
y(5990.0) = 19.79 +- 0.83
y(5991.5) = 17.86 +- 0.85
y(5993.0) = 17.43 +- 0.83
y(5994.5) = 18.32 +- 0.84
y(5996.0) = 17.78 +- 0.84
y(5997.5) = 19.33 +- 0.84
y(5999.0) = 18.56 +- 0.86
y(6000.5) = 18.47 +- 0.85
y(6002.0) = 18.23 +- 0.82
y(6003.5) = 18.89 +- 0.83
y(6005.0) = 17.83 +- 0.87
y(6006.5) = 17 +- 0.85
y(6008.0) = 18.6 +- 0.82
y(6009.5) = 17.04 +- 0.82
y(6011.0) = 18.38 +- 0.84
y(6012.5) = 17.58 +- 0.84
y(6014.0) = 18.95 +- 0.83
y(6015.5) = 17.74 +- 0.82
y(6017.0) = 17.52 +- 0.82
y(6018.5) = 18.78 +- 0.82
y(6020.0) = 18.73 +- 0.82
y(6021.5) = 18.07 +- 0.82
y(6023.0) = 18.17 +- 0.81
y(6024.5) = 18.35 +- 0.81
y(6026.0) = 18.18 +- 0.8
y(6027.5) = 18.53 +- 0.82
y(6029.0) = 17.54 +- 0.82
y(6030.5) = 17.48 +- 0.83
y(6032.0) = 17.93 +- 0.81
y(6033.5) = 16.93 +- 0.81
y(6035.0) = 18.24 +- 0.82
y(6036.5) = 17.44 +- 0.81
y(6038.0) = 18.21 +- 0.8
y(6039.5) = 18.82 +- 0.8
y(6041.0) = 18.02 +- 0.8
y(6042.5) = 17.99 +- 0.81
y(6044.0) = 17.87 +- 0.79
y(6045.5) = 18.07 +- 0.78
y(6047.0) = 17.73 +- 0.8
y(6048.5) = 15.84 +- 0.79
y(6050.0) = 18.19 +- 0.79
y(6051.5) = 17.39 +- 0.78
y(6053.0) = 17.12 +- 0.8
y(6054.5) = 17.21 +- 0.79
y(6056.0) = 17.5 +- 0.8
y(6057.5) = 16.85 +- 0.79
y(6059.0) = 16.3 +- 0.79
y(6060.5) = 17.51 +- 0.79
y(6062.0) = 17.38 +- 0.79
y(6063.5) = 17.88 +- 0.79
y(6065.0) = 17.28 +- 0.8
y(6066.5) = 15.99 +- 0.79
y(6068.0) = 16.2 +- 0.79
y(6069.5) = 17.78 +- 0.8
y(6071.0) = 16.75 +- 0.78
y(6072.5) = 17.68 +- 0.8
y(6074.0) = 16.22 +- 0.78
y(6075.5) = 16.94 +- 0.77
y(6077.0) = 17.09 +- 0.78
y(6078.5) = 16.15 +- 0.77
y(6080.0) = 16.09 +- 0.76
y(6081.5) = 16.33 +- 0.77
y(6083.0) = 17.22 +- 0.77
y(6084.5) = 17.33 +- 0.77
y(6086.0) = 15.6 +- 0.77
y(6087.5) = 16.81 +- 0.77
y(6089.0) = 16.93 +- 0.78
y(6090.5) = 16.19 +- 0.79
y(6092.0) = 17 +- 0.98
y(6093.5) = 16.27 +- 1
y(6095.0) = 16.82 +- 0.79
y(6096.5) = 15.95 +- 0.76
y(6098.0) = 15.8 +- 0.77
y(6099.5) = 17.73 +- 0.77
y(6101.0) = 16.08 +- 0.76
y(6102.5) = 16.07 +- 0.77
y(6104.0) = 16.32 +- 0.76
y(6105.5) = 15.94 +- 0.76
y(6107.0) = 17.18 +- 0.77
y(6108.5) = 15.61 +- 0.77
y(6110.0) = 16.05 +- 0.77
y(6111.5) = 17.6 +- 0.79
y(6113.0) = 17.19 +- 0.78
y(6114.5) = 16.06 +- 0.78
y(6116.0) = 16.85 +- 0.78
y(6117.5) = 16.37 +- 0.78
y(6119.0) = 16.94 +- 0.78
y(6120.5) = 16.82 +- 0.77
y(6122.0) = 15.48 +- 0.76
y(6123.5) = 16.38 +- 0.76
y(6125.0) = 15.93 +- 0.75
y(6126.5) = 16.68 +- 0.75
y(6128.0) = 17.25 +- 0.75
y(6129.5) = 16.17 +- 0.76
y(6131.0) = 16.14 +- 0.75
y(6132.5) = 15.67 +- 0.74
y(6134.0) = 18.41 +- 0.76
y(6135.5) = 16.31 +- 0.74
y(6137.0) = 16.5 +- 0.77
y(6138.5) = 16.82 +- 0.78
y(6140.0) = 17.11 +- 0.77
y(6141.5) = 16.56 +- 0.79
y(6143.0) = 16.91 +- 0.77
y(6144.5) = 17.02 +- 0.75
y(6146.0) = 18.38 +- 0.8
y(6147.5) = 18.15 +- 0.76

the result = 0.08 mag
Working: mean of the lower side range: 22.6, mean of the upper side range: 18.2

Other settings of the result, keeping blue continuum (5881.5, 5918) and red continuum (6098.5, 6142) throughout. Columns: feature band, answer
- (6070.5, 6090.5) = 0.06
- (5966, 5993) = 0.16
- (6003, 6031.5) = 0.07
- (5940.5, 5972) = 0.12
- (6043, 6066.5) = 0.06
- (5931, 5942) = 0.03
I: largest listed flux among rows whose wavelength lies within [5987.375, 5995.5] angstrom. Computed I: 19.79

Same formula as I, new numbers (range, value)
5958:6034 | 20.95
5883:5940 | 24.13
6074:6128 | 17.73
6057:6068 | 17.88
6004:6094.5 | 18.95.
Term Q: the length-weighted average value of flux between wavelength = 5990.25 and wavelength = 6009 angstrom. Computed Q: 18.2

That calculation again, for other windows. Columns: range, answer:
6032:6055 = 17.7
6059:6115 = 16.7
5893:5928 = 22.4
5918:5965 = 20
